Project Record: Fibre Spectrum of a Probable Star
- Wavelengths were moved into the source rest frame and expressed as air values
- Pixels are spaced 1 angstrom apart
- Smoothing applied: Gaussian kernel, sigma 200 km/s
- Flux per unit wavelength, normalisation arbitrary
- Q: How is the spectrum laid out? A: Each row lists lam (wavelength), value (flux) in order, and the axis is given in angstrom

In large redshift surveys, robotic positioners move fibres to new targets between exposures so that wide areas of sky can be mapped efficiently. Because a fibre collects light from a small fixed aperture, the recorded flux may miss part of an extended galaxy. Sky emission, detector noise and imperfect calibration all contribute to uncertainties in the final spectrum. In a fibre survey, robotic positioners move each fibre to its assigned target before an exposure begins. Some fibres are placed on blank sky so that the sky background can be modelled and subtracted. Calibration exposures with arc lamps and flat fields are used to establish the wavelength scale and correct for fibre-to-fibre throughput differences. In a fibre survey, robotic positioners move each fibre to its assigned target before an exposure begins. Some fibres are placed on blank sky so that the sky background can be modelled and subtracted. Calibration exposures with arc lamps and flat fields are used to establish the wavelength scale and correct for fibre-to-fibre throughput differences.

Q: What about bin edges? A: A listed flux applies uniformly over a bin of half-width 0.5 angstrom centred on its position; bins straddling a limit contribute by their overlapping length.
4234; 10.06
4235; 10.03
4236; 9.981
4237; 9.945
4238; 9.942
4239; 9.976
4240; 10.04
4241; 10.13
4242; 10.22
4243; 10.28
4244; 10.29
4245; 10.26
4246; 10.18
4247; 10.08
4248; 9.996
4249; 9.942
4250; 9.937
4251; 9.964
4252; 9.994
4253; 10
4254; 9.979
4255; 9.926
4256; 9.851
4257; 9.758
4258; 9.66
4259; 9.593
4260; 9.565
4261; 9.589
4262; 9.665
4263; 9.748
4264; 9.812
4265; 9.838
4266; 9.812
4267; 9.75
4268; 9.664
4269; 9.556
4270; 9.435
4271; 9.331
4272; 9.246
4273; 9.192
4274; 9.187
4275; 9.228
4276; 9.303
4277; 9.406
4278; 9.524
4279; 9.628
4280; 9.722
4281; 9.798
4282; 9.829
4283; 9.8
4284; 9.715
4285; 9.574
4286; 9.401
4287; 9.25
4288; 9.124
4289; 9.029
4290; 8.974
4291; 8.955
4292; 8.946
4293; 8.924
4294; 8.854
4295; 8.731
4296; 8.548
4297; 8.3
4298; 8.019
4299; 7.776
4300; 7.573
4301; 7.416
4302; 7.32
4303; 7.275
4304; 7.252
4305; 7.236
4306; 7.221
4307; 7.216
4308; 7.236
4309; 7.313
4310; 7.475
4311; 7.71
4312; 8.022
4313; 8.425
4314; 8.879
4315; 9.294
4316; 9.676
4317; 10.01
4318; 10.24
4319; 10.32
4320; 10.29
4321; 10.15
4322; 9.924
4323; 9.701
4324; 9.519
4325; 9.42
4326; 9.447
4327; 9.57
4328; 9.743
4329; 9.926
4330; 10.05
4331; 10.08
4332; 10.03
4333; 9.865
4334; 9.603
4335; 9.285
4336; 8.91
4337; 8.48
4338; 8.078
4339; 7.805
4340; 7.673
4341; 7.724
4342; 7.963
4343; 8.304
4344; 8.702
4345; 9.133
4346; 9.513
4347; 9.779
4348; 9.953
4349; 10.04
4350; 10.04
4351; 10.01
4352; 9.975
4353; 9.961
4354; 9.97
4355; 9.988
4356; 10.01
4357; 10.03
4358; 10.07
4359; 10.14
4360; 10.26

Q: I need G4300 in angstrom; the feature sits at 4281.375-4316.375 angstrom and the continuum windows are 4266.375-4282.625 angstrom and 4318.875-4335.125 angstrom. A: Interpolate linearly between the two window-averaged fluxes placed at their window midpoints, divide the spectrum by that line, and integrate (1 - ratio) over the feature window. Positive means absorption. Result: 4.5 angstrom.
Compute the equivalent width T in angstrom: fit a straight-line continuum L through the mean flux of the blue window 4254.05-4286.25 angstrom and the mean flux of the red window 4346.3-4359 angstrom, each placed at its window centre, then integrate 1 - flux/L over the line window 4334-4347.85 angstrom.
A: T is 1.8 angstrom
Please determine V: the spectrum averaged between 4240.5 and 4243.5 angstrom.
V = 10.2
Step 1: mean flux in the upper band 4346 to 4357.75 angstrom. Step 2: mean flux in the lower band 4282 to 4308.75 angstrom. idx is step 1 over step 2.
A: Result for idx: 1.19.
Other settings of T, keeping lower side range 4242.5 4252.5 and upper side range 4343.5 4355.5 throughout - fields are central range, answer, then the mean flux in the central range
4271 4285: 0.7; 9.5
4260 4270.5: 0.4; 9.68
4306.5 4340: 2.5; 9.12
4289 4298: 1.1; 8.75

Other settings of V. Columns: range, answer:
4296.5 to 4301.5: 7.82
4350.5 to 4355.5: 9.98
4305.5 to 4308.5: 7.22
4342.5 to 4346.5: 8.91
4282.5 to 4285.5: 9.7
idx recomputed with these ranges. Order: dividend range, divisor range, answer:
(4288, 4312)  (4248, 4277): 0.83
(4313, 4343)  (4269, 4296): 1.00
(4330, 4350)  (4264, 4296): 0.97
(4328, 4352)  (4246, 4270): 0.94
